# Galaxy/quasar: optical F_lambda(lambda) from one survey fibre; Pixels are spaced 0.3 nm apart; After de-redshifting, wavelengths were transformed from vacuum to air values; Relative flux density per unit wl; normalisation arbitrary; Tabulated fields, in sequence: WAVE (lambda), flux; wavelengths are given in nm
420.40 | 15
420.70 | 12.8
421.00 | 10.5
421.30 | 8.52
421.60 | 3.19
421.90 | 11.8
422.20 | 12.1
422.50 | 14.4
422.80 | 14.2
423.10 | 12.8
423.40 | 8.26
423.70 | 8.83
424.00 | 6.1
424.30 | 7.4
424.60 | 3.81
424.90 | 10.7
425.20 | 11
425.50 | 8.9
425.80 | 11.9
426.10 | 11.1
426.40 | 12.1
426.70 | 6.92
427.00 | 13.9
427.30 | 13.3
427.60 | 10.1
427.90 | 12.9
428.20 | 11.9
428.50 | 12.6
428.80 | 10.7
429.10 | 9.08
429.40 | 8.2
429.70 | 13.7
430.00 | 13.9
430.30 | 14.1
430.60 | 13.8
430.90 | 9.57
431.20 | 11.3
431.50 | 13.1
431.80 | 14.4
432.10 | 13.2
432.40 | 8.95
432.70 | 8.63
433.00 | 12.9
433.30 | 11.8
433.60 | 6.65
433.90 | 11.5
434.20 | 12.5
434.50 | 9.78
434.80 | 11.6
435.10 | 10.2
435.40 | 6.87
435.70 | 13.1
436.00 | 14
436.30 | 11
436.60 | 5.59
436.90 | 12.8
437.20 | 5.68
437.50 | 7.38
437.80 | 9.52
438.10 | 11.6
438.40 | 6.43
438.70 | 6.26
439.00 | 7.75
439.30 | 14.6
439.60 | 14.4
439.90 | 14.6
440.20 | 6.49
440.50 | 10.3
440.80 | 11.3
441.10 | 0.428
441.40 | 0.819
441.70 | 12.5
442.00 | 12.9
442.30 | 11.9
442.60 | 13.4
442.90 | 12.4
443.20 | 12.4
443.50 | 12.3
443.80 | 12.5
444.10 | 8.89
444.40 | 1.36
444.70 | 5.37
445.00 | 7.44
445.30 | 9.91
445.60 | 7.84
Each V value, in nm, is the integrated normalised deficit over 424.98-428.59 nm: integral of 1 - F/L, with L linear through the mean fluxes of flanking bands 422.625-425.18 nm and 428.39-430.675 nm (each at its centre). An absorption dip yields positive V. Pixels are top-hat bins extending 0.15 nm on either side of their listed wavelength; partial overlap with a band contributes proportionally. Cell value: -0.26 nm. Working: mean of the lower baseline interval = 9.17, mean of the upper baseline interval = 11.9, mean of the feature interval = 11.4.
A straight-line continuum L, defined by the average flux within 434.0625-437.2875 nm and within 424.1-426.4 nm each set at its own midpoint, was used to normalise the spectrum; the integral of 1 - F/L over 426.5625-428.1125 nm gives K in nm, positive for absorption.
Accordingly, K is -0.31 nm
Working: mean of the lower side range 9.38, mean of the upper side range 10.4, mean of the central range 11.5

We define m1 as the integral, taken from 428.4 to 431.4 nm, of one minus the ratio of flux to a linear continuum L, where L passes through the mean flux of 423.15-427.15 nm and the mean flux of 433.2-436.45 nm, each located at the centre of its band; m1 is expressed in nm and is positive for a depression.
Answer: -0.48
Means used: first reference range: 9.39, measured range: 11.7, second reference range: 10.8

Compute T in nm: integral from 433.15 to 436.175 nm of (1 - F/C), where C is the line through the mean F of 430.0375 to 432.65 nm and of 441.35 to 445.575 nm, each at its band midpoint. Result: 0.19 nm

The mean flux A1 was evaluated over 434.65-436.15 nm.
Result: 11.2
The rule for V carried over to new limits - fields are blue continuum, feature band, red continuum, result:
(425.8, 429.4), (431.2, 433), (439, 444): -0.11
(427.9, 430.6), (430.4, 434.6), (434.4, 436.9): -0.06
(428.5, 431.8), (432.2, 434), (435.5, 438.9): 0.12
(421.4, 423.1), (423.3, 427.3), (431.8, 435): 0.60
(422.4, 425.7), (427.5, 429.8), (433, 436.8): -0.26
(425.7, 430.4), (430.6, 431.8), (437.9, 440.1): -0.07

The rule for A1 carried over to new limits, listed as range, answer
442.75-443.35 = 12.4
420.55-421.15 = 11.7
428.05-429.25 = 11.1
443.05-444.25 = 11.5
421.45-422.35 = 9.03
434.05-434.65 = 11.1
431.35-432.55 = 12.4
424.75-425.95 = 10.6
